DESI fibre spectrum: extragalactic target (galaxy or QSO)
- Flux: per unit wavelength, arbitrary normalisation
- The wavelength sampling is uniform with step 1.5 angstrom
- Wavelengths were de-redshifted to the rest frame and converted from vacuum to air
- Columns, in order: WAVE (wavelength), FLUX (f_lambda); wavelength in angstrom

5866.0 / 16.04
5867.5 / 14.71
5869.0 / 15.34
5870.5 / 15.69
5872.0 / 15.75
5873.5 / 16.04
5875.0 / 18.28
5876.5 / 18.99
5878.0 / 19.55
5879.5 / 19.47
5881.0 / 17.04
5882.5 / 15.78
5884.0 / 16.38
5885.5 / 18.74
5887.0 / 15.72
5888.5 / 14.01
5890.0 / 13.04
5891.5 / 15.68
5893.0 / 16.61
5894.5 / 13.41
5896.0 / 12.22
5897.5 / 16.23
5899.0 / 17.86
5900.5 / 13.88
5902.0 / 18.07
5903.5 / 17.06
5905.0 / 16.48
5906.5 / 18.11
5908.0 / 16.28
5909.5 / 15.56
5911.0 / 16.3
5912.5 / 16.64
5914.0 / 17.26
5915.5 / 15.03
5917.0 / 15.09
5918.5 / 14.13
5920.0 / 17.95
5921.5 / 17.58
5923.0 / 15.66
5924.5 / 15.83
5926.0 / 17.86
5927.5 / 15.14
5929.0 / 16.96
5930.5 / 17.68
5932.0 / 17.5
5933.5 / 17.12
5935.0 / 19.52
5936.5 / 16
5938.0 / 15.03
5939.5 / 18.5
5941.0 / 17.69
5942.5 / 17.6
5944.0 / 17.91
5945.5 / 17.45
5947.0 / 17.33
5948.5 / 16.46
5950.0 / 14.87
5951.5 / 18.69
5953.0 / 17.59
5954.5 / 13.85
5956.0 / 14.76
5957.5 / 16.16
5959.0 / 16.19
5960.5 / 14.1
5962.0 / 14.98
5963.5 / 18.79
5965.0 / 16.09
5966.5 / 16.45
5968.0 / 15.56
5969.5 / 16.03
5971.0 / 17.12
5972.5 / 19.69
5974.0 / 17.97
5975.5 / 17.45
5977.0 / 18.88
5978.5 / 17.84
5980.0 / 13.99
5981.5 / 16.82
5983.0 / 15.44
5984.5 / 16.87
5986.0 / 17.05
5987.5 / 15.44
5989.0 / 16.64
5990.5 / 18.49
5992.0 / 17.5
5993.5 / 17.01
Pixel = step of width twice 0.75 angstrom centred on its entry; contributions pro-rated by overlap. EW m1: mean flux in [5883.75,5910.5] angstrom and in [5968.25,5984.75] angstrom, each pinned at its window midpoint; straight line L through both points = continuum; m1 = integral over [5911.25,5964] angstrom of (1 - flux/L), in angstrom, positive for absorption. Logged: -0.39 angstrom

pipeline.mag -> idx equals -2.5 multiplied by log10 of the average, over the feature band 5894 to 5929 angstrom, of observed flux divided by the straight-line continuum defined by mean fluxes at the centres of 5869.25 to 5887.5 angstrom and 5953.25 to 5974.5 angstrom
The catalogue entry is 0.050 mag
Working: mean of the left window 17.3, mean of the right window 16.3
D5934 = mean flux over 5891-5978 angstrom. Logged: 16.6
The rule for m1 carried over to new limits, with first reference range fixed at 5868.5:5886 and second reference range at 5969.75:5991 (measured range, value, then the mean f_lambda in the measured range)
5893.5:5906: 1.1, 15.7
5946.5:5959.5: 0.7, 16.2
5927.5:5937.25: -0.1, 17.3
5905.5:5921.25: 0.8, 16.3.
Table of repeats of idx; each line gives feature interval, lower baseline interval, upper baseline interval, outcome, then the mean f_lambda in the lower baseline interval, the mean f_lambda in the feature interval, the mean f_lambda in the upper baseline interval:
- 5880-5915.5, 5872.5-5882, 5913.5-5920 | 0.05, 18.1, 16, 15.6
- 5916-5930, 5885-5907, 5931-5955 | 0.02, 15.7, 16.2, 17.1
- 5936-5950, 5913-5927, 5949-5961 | -0.07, 16.3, 17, 15.8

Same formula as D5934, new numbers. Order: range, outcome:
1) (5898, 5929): 16.4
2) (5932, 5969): 16.6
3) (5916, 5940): 16.7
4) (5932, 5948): 17.4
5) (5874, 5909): 16.5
